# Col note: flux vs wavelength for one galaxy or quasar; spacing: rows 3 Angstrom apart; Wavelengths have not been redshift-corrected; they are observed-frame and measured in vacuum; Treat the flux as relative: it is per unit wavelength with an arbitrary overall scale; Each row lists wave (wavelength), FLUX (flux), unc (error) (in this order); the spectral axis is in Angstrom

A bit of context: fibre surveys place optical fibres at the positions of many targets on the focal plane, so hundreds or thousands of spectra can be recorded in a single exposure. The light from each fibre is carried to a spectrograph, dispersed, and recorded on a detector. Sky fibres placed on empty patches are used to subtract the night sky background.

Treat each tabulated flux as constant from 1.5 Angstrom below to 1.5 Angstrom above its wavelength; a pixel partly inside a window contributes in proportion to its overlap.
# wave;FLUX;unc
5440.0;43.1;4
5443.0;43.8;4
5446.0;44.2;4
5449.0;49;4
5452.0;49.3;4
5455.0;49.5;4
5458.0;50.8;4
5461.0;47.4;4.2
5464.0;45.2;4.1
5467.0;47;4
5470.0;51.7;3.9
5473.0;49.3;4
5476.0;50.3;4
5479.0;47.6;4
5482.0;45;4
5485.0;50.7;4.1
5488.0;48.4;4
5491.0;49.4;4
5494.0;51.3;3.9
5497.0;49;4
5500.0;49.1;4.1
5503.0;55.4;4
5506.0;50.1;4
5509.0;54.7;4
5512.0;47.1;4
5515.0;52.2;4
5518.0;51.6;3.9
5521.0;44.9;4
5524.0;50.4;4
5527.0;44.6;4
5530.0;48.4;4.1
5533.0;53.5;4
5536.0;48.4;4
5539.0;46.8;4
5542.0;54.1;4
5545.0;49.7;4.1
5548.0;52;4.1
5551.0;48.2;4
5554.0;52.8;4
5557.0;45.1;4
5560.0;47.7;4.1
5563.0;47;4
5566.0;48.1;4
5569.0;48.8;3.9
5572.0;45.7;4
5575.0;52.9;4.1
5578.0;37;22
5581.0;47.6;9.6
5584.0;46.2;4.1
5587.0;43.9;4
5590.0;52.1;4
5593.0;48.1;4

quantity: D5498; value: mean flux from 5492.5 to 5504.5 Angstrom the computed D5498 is 51.2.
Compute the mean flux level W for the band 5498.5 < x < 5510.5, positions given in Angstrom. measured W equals 52.3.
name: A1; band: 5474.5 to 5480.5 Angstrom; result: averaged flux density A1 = 48.9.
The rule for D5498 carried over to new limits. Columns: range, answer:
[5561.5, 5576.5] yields 48.5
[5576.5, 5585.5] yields 43.6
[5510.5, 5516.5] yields 49.7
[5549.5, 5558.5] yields 48.7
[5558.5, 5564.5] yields 47.4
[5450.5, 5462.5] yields 49.2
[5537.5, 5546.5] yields 50.2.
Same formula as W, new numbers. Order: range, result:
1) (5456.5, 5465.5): 47.8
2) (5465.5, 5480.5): 49.2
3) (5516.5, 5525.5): 49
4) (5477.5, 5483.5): 46.3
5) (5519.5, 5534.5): 48.4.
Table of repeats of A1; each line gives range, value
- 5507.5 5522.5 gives 50.1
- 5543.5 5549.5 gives 50.9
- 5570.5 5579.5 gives 45.2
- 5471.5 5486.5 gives 48.6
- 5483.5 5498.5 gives 49.8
